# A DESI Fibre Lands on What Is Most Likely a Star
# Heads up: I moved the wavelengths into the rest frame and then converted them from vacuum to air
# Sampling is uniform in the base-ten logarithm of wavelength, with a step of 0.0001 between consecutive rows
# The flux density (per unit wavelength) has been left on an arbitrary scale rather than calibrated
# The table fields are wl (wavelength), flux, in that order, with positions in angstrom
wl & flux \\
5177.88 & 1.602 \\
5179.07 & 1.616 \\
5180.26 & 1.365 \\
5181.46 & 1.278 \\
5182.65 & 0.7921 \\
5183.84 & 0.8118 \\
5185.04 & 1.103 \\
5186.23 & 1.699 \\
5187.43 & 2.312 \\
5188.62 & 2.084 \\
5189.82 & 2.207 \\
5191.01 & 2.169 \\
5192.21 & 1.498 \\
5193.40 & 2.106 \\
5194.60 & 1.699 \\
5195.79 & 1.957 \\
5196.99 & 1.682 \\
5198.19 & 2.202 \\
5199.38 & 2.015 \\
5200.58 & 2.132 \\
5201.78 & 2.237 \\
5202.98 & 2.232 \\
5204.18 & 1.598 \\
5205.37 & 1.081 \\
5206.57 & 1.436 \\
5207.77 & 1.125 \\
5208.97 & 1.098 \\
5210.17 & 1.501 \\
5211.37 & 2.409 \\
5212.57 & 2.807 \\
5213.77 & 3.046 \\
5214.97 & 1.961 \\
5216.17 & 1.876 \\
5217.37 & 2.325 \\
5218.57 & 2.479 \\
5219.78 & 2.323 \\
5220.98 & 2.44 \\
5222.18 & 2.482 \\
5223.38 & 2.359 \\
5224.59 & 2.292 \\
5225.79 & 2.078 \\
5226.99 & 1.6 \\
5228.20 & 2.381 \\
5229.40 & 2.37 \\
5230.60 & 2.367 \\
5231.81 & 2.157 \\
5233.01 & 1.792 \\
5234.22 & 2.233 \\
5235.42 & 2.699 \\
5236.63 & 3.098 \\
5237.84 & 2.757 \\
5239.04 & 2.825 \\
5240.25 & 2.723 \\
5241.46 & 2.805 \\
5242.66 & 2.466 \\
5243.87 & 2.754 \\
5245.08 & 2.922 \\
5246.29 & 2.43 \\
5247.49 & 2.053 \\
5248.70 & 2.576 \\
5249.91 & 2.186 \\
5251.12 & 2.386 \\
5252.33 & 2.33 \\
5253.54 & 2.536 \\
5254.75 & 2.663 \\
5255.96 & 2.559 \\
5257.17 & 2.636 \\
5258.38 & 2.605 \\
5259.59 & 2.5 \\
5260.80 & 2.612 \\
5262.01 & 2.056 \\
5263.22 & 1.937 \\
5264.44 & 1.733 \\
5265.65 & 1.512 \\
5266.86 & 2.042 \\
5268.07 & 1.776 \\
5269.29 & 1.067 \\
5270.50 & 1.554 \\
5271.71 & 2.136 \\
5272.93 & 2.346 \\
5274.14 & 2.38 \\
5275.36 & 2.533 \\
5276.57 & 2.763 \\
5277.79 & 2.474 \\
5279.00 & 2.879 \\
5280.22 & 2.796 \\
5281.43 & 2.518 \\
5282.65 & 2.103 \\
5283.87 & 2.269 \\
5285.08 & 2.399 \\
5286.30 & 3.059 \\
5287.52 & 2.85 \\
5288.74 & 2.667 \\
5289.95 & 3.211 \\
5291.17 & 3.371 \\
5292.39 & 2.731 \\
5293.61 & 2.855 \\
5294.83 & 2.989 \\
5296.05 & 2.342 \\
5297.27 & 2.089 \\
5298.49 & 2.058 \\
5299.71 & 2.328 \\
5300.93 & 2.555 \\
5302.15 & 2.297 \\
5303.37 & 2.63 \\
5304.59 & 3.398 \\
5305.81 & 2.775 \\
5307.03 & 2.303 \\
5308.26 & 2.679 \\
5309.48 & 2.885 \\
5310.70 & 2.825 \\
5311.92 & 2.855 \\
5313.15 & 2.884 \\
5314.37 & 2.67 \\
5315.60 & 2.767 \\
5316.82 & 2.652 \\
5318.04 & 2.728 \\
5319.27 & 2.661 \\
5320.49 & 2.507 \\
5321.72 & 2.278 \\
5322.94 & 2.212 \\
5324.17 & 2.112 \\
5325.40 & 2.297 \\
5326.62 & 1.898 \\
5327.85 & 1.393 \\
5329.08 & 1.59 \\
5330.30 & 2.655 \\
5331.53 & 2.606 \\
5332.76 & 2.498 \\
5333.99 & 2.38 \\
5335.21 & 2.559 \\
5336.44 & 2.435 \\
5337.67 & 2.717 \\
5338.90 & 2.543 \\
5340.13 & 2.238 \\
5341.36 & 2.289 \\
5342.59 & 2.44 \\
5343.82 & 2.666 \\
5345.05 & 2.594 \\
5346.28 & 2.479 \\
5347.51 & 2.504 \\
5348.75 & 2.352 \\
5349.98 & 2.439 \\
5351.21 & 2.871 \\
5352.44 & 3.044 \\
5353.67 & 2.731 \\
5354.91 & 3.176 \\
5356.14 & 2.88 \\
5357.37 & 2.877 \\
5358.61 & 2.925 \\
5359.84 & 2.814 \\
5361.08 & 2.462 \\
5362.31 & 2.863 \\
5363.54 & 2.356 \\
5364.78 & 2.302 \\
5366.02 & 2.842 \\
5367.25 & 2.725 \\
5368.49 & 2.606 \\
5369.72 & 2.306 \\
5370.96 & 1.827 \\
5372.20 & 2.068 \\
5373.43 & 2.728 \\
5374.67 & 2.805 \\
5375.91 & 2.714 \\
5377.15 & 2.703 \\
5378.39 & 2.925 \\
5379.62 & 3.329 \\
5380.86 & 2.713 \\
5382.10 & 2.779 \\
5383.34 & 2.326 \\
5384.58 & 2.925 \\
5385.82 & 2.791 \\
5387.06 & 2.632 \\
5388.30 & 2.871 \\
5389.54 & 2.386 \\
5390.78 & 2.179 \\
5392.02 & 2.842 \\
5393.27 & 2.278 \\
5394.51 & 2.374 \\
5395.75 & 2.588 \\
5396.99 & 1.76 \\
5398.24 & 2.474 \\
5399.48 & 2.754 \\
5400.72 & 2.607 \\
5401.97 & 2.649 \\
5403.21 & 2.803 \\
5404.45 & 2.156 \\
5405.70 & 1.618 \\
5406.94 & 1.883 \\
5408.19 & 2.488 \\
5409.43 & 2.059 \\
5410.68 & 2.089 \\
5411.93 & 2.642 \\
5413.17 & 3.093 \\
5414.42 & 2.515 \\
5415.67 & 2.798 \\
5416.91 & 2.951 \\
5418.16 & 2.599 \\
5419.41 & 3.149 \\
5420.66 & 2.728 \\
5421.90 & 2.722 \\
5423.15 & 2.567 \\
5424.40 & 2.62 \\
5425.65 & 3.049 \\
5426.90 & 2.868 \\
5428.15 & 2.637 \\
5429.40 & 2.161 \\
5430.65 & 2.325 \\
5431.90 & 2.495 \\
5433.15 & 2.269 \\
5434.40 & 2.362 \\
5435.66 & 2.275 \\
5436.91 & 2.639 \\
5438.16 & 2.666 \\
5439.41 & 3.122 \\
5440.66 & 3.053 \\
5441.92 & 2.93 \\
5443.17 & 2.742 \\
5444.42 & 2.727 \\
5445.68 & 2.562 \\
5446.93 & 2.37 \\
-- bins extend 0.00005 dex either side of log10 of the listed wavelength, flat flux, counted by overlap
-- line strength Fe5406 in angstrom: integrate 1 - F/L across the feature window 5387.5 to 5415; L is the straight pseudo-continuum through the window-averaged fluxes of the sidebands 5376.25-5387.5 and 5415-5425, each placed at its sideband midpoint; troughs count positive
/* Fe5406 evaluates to 3.6 angstrom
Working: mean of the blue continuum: 2.79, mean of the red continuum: 2.77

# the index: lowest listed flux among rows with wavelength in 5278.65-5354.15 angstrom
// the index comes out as 1.393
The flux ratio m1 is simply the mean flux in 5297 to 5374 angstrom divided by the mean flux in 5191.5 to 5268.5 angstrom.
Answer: 1.1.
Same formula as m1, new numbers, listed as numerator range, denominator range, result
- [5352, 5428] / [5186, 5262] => 1.17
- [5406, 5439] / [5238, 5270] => 1.09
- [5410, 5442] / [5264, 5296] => 1.10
